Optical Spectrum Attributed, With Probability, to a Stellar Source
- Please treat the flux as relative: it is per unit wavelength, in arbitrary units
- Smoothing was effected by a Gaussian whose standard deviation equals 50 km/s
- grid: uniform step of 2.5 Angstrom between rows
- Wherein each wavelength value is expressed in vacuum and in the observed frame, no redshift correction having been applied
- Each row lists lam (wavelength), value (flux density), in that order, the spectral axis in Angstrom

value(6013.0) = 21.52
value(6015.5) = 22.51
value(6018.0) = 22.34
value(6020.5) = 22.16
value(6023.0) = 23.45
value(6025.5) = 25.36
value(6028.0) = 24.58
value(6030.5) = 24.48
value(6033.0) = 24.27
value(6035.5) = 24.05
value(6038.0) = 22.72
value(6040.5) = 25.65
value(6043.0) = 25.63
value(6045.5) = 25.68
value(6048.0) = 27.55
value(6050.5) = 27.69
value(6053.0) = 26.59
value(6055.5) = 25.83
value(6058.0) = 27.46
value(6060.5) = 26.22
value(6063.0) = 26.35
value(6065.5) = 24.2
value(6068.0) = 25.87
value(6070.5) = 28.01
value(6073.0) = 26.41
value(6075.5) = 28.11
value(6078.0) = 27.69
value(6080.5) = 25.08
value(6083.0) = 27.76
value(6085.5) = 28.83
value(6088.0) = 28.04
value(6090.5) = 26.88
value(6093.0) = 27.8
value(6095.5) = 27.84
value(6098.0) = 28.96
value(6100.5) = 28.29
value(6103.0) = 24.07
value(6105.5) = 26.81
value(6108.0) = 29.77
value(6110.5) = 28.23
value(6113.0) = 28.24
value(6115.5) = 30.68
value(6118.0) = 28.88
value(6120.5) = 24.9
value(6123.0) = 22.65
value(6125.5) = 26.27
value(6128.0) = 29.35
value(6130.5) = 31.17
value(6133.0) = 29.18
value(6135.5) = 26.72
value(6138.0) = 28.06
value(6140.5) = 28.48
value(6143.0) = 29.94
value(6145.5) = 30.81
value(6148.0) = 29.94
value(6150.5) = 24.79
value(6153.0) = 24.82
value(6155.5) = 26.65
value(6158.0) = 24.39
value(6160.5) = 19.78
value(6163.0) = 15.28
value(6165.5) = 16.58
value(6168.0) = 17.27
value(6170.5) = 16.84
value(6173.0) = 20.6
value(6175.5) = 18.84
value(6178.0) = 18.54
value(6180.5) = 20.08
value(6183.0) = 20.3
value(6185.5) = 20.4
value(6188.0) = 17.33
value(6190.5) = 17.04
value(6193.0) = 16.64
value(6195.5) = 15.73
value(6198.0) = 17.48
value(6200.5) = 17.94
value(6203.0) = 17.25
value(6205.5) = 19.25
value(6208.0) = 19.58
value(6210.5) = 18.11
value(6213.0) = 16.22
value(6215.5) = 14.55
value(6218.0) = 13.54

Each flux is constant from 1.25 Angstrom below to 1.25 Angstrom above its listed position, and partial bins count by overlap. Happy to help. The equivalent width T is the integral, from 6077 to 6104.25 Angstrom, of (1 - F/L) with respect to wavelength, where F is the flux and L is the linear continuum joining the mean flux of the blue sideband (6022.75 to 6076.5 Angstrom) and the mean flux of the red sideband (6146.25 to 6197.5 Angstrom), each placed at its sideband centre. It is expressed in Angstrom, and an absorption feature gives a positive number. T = -3.99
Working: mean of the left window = 25.8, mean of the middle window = 27.4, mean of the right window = 20.2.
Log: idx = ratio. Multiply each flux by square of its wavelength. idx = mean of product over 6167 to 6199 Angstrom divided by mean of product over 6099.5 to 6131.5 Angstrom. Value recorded 0.68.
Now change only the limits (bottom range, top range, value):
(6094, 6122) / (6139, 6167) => 0.90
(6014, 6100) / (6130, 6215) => 0.85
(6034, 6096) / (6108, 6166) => 1.02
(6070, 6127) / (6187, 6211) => 0.66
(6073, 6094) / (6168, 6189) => 0.71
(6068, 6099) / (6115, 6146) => 1.04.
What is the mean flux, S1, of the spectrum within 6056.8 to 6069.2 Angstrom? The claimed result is 26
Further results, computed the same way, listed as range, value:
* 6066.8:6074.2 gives 26.8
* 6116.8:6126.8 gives 25.7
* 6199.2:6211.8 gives 18.4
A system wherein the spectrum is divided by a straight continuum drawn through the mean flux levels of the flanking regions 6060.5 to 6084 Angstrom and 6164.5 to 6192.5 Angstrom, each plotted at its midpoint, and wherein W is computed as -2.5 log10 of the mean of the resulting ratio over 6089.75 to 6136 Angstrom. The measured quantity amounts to -0.183 mag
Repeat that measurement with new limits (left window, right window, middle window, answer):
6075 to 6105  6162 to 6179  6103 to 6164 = -0.21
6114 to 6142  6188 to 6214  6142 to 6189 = 0.05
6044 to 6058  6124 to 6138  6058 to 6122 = 0.01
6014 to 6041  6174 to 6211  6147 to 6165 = -0.19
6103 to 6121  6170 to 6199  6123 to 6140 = -0.11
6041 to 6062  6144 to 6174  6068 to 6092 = -0.08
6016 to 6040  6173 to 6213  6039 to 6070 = -0.15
